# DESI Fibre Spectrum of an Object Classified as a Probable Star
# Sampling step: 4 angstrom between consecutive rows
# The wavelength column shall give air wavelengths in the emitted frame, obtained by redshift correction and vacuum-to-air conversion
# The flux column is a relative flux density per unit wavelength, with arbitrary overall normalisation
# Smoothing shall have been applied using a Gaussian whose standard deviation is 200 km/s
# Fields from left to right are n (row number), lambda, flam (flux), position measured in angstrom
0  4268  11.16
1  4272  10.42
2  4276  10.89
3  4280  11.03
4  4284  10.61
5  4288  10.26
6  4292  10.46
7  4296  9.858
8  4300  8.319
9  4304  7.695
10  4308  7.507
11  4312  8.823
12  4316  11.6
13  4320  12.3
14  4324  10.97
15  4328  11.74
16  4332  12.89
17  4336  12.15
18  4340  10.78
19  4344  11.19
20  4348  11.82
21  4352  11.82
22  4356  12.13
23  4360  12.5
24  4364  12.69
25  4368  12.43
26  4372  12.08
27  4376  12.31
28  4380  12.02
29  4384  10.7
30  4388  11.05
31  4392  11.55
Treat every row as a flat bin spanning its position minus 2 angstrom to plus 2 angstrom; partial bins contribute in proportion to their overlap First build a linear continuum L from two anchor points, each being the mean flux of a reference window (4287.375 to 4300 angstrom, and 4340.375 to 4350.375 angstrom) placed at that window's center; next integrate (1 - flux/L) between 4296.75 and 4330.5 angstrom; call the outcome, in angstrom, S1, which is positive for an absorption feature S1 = 1.9 angstrom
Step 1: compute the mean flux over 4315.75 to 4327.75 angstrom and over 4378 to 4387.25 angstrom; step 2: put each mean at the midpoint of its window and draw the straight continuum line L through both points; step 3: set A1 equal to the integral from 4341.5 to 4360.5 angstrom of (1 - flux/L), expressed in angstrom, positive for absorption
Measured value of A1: -0.5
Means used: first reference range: 11.6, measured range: 11.8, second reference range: 11.3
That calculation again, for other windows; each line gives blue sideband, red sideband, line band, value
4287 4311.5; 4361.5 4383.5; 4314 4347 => -4.44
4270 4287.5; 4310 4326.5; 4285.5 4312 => 4.38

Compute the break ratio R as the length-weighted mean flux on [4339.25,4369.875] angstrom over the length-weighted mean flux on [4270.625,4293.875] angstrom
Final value 1.1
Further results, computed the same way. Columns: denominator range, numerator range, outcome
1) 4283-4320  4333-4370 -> 1.25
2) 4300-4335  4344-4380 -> 1.17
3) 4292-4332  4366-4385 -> 1.19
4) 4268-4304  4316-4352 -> 1.16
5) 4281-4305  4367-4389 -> 1.22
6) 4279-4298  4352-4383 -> 1.17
